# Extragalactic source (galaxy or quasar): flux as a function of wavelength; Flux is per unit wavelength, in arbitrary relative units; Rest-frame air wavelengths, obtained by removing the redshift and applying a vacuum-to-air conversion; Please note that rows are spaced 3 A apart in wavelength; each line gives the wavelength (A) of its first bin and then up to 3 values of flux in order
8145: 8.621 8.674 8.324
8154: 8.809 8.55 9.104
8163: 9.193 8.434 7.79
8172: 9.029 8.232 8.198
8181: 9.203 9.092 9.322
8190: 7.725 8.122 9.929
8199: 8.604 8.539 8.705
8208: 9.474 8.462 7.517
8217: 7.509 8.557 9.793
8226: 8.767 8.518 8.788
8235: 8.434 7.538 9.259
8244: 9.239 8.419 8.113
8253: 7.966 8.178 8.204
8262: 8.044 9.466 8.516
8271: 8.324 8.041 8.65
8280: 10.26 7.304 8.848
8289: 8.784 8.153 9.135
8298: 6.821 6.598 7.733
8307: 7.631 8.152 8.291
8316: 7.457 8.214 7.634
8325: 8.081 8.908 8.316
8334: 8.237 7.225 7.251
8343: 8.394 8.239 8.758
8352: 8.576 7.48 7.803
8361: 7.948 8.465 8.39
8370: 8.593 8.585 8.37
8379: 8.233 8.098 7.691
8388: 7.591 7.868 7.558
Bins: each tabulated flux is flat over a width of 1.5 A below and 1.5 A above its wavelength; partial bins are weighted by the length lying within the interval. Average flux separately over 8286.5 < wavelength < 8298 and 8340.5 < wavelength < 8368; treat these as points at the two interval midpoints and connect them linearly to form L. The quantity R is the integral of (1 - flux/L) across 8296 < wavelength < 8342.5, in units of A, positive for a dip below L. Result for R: 3.0 A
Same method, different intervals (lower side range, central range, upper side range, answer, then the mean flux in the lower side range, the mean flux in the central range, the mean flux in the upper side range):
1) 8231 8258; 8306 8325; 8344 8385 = 0.93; 8.43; 7.92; 8.25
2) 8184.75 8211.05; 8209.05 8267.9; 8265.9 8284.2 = 1.37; 8.79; 8.47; 8.57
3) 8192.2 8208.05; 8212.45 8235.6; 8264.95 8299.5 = 0.72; 8.88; 8.49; 8.49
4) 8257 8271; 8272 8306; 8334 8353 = 0.72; 8.52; 8.2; 8.07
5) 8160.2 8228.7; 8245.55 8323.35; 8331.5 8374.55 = 1.62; 8.65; 8.19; 8.14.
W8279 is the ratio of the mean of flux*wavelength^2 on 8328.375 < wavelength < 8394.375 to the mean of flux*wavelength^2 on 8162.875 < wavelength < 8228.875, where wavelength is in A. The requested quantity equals 1.0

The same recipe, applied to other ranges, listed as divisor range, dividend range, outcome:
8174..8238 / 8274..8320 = 0.96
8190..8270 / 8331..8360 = 0.96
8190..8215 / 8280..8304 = 0.96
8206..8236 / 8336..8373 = 0.98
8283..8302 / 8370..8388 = 1.04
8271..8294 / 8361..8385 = 0.99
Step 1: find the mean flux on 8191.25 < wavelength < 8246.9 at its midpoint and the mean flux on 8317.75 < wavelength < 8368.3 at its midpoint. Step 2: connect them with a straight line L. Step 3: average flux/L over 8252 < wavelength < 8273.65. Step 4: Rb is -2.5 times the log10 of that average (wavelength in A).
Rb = 0.01 mag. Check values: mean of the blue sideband 8.64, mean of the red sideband 8.11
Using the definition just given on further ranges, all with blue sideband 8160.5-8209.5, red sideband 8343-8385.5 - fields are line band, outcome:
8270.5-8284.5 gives -0.01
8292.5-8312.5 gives 0.09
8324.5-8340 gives 0.04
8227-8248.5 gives 0.00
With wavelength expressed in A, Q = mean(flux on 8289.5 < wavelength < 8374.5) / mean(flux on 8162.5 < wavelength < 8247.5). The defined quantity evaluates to 0.9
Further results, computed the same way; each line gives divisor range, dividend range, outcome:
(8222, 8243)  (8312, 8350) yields 0.93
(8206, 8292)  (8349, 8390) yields 0.96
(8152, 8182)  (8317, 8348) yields 0.93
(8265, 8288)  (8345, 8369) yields 0.95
